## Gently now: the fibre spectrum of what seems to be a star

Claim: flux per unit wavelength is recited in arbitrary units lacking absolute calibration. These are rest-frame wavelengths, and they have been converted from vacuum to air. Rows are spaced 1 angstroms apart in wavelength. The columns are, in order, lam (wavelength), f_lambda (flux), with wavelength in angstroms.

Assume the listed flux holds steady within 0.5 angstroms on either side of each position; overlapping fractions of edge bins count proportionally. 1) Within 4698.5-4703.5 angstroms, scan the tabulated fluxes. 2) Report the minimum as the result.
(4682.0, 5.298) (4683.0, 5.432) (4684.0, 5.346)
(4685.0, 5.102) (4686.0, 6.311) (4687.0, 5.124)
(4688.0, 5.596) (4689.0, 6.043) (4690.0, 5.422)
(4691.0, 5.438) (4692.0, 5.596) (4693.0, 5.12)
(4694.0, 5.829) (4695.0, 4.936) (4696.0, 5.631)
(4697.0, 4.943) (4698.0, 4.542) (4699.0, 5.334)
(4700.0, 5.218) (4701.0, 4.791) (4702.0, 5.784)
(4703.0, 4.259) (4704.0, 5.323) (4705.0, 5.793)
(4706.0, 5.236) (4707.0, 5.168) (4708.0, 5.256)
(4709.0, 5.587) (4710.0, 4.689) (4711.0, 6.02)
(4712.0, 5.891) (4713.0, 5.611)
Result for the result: 4.259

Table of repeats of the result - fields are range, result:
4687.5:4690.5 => 5.422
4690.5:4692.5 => 5.438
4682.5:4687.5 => 5.102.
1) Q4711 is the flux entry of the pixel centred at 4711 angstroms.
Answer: 6.02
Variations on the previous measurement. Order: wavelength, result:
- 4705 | 5.793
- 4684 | 5.346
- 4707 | 5.168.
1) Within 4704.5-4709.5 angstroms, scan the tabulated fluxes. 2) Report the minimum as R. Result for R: 5.168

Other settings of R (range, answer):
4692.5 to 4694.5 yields 5.12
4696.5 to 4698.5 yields 4.542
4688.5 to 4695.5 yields 4.936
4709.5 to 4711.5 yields 4.689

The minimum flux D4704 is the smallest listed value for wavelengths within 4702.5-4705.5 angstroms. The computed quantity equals 4.259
